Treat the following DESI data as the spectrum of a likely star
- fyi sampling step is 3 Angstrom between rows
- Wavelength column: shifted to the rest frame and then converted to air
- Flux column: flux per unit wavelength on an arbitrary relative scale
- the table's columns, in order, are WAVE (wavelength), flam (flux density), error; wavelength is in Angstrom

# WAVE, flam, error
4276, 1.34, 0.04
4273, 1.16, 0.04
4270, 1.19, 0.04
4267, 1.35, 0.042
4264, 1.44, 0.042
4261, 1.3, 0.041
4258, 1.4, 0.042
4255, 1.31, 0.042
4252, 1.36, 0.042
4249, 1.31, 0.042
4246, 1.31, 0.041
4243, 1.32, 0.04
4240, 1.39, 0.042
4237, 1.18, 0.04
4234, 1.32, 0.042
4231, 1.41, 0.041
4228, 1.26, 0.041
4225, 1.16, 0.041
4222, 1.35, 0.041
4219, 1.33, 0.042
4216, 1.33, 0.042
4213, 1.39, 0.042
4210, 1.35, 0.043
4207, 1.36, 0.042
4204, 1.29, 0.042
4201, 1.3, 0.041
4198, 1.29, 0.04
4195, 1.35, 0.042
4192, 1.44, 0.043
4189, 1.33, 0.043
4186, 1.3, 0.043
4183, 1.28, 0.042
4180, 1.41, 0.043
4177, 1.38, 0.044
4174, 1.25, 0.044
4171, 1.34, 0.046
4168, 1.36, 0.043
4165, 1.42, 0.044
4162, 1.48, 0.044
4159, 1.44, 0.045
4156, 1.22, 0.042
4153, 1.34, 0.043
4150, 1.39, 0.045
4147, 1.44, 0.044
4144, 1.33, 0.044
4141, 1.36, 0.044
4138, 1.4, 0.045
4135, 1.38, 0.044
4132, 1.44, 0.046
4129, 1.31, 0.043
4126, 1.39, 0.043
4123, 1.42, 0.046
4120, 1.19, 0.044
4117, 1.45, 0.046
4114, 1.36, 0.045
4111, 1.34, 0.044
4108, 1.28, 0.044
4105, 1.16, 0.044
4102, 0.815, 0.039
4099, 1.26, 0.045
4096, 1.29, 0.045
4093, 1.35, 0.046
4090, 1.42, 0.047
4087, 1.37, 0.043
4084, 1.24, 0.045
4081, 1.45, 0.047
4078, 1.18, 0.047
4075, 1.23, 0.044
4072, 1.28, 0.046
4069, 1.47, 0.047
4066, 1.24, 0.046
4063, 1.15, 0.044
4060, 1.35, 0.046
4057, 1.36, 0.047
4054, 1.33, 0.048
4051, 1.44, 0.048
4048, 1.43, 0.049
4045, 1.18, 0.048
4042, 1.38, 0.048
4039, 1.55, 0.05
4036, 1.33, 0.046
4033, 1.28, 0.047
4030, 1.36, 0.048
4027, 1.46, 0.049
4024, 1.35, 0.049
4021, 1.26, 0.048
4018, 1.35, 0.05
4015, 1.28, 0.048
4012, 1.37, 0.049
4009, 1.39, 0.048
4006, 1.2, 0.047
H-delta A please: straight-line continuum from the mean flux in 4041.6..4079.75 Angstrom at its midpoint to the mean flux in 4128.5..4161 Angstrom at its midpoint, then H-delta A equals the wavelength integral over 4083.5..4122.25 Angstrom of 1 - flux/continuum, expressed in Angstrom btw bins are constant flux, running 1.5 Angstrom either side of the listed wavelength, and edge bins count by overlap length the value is 1.9 Angstrom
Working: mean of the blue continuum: 1.31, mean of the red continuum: 1.37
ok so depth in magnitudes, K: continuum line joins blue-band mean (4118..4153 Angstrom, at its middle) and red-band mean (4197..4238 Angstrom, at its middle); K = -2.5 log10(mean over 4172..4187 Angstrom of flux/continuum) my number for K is 0.010 mag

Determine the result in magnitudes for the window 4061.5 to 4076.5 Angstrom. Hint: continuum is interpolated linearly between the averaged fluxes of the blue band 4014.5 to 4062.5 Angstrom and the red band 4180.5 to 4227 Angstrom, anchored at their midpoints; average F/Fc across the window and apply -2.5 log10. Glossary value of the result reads 0.06 mag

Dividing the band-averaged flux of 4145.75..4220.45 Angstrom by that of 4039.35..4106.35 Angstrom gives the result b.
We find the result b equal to 1.04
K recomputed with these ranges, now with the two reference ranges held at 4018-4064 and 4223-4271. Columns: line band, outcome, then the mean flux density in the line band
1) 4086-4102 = 0.04 mag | 1.29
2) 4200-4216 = -0.01 mag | 1.34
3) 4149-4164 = -0.04 mag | 1.38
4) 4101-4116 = 0.11 mag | 1.21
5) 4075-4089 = 0.03 mag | 1.31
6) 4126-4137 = -0.04 mag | 1.38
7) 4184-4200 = -0.01 mag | 1.34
